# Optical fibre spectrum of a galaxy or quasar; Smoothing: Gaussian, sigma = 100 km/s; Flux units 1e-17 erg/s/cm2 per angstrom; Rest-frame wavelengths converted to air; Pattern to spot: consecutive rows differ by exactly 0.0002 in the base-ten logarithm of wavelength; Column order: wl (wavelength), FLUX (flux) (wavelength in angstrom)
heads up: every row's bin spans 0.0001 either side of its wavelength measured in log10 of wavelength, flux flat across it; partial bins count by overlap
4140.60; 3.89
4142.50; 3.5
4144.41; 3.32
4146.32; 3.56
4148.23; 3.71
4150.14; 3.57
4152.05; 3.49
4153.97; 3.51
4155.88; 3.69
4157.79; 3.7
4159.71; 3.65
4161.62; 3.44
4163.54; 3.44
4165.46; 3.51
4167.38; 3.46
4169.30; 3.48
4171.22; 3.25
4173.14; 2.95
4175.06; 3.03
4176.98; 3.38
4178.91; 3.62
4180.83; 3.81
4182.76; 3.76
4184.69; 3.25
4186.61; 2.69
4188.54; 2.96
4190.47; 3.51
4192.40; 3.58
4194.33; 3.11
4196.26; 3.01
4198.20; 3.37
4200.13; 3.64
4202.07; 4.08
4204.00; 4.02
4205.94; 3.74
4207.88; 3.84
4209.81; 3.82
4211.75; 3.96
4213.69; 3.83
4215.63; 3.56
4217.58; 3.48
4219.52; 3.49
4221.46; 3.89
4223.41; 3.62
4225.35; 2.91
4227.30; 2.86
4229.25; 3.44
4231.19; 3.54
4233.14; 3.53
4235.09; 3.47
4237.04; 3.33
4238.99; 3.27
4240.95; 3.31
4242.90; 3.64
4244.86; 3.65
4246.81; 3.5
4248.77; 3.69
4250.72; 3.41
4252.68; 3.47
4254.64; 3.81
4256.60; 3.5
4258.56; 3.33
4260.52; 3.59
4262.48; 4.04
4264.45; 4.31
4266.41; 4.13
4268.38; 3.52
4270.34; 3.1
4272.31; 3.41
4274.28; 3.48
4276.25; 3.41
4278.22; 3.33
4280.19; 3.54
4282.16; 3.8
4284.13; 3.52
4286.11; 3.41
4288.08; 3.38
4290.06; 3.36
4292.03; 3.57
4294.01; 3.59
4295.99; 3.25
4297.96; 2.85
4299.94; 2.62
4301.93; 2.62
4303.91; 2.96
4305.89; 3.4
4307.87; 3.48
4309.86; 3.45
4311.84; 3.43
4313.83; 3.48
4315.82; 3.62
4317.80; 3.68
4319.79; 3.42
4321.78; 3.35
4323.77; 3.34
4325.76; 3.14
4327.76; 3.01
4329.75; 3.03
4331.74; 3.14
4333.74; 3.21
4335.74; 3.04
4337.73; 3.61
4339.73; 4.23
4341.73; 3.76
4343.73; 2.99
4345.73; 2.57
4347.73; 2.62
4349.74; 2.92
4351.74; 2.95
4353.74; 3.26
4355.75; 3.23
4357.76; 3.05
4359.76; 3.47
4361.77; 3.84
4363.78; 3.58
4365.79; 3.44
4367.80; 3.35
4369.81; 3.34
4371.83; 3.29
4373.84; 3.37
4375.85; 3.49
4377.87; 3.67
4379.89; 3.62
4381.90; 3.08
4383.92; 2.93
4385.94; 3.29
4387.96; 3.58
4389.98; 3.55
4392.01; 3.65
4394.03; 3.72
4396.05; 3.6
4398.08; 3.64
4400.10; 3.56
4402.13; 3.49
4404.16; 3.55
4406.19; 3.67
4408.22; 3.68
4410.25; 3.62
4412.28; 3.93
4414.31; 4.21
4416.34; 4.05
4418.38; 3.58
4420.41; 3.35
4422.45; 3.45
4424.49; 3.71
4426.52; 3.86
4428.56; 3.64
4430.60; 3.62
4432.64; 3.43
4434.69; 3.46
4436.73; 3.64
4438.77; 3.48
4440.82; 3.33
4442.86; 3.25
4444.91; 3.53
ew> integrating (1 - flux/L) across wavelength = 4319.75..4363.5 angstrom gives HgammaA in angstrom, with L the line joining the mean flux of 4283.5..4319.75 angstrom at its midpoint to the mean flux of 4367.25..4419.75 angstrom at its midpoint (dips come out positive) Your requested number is 2.4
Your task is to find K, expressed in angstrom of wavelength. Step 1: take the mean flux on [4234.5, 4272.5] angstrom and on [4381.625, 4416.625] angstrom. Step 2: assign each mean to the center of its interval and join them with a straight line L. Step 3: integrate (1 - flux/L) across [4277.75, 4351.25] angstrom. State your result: 6.18 angstrom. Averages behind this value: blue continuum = 3.58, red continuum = 3.6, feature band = 3.29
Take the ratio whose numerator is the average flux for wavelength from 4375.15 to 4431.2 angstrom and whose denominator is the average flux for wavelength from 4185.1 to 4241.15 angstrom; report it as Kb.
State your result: 1.0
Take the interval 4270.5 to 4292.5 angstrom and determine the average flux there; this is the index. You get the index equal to 3.46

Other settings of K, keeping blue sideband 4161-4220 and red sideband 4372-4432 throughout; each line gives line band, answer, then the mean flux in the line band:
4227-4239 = 0.43 angstrom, 3.38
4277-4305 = 2.07 angstrom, 3.27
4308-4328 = 0.77 angstrom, 3.41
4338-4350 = 1.13 angstrom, 3.22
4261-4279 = -0.58 angstrom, 3.64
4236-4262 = 0.03 angstrom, 3.51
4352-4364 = 0.68 angstrom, 3.37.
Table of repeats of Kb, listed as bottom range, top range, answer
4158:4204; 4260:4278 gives 1.07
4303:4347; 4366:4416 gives 1.06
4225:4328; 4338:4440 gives 1.02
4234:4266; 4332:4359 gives 0.89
